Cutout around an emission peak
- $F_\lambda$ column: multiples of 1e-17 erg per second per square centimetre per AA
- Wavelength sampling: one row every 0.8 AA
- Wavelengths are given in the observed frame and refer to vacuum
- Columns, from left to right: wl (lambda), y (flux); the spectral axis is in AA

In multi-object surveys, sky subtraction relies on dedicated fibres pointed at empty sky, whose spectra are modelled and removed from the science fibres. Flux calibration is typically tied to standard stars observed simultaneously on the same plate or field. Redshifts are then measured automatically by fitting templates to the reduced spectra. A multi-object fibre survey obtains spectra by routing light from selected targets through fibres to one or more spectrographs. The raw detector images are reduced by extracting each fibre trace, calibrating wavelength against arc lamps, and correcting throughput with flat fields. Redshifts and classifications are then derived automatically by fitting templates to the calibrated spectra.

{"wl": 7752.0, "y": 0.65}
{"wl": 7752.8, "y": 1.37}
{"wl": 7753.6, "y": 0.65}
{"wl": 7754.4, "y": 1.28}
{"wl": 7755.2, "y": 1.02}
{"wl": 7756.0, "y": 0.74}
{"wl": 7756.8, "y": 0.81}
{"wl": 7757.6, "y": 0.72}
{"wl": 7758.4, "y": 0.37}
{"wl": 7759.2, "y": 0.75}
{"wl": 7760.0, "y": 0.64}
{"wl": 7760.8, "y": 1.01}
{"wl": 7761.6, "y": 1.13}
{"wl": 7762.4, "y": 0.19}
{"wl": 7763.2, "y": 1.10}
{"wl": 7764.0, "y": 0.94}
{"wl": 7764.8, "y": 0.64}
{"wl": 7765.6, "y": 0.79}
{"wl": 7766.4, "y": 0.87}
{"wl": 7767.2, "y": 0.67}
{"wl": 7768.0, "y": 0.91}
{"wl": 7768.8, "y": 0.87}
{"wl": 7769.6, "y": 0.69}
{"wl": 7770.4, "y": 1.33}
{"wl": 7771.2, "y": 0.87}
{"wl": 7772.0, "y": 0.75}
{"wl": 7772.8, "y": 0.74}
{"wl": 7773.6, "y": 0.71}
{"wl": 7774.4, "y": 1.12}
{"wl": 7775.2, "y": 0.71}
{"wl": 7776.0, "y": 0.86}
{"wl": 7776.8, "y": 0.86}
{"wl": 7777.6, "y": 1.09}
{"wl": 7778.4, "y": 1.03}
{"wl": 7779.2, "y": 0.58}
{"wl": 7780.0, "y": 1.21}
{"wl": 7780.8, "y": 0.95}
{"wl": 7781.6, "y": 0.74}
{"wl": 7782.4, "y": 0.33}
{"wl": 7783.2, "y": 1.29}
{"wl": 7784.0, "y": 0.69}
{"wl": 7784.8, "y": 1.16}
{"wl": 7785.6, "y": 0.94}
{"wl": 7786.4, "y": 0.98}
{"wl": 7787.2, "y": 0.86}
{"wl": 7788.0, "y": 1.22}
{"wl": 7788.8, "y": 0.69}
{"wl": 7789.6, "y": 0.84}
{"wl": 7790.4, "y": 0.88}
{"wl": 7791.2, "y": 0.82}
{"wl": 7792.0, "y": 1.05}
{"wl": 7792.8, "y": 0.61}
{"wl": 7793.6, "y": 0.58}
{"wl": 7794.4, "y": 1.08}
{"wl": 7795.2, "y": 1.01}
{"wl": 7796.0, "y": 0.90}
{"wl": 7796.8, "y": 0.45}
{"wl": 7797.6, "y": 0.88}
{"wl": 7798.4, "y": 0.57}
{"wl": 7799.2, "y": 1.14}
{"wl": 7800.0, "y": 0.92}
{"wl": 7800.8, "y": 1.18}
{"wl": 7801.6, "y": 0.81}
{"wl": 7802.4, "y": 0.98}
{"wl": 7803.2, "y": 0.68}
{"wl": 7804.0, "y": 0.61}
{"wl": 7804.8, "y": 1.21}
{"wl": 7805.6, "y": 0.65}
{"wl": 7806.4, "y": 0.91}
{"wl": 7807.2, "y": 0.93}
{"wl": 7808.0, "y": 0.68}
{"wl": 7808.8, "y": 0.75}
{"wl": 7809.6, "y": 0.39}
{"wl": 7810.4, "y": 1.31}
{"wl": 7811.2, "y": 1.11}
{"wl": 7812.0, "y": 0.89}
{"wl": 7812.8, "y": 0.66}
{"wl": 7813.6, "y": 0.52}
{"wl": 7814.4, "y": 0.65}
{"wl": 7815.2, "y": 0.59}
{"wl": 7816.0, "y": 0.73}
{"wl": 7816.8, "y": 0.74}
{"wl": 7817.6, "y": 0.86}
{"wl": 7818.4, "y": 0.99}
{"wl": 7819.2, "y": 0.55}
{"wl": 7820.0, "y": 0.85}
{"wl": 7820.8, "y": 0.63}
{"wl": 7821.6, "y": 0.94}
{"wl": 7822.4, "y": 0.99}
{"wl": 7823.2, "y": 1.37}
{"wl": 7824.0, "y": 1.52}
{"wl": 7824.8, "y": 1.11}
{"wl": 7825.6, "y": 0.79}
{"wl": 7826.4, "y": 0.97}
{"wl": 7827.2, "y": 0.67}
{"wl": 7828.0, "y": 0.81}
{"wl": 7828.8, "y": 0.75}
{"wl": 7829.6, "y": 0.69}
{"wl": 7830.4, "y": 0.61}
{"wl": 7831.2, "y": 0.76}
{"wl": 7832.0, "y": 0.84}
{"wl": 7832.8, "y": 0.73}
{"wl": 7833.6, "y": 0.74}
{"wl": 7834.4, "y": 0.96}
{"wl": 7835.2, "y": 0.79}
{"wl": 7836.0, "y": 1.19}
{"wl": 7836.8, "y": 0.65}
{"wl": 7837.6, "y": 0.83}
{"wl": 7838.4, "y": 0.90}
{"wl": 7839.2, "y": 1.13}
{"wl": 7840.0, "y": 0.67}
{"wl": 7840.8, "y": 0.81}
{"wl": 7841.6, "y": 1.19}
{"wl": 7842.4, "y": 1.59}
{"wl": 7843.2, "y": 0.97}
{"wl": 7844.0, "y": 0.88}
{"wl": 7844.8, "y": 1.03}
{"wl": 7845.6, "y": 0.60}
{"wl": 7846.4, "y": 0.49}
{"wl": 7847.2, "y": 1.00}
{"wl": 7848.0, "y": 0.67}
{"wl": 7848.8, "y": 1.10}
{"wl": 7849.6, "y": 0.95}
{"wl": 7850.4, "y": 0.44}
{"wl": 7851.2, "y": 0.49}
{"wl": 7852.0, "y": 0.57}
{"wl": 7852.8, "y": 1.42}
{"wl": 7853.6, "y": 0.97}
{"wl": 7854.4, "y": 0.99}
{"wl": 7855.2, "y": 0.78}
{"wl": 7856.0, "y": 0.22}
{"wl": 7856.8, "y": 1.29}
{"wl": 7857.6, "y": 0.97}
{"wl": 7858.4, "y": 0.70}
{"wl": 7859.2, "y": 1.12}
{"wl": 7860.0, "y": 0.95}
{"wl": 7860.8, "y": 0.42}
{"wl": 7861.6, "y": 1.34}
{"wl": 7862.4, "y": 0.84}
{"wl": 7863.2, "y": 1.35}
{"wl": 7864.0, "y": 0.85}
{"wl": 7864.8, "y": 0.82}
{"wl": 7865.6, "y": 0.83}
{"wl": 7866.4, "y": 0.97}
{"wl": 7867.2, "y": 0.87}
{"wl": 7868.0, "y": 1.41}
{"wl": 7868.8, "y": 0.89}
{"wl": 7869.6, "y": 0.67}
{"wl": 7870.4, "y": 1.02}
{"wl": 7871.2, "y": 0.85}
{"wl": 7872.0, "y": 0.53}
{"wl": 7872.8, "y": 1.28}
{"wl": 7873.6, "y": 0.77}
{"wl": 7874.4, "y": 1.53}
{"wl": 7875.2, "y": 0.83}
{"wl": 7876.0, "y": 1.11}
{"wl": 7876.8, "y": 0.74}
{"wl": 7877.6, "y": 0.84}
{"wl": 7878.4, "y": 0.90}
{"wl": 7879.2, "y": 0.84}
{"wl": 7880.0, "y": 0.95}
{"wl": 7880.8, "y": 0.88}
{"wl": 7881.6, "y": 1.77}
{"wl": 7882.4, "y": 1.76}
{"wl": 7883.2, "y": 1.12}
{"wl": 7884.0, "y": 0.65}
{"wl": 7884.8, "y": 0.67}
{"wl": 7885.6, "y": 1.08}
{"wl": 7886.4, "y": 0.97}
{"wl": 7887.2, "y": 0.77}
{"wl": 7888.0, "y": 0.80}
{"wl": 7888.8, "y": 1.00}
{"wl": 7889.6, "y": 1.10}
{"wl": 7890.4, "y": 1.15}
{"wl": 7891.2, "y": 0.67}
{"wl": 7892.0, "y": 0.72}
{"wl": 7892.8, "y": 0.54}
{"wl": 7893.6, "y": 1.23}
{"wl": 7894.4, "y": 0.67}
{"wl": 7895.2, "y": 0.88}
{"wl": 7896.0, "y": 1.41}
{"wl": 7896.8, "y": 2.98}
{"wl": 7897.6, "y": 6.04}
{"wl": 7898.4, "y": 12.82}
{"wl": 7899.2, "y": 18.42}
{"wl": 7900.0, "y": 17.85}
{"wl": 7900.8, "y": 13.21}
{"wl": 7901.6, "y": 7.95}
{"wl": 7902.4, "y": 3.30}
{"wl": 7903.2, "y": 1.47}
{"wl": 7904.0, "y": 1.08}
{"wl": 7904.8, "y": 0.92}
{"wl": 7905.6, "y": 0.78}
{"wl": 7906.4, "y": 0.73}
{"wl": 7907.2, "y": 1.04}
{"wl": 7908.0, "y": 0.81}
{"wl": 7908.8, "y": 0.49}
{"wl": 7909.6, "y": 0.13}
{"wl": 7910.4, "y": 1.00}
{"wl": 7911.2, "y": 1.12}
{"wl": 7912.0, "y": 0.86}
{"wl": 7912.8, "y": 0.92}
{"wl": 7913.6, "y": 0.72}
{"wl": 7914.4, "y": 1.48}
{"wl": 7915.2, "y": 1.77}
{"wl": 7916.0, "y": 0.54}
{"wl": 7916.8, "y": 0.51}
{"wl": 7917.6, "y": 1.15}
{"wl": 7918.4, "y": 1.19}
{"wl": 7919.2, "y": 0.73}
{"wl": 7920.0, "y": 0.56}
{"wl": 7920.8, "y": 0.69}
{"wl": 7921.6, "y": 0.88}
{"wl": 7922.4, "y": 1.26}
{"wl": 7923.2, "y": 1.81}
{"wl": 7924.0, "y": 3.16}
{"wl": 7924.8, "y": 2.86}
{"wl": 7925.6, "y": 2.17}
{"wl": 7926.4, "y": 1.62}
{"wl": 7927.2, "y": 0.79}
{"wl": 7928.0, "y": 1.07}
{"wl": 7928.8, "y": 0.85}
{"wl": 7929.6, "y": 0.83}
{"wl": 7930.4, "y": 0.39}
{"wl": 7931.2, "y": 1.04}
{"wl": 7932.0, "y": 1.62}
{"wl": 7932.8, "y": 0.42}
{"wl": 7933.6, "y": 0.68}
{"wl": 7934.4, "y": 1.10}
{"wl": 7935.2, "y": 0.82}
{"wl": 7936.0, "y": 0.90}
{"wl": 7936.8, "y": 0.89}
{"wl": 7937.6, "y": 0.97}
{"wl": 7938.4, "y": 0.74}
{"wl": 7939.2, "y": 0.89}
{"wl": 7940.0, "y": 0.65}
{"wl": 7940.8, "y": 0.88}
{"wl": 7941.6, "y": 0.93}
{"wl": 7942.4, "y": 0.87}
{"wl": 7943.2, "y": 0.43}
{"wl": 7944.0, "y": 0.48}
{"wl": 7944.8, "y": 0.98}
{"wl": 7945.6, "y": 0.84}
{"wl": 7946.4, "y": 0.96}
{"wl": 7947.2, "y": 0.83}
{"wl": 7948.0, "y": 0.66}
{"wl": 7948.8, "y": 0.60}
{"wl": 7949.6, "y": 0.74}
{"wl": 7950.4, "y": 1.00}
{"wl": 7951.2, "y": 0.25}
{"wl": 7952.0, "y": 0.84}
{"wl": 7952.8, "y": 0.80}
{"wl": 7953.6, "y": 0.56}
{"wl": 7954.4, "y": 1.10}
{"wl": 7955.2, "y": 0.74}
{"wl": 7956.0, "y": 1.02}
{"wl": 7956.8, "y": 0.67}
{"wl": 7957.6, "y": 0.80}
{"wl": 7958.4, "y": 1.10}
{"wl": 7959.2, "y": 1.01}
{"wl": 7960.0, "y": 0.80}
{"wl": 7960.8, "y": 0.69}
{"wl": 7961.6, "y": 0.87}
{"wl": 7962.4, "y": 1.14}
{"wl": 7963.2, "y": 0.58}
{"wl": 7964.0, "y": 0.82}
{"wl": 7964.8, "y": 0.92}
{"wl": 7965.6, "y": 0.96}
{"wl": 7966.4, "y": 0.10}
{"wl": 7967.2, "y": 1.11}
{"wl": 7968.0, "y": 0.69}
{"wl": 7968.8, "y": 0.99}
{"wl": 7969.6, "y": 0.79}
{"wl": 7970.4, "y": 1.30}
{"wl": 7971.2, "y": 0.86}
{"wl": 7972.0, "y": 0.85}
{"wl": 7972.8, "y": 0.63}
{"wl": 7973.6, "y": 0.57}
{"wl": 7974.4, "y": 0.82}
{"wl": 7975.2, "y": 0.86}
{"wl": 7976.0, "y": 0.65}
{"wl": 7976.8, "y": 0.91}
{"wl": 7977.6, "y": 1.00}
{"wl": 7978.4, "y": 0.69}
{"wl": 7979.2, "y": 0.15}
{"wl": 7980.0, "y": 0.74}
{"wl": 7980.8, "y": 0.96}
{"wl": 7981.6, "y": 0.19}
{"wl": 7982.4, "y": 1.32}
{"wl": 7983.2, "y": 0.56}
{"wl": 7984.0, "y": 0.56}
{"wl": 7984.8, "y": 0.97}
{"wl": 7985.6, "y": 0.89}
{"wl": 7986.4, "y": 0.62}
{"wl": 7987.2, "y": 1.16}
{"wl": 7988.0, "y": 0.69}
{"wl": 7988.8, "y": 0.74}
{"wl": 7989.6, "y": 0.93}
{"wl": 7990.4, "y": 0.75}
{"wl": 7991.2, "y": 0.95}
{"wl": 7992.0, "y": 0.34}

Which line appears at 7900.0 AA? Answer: H-alpha 6563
